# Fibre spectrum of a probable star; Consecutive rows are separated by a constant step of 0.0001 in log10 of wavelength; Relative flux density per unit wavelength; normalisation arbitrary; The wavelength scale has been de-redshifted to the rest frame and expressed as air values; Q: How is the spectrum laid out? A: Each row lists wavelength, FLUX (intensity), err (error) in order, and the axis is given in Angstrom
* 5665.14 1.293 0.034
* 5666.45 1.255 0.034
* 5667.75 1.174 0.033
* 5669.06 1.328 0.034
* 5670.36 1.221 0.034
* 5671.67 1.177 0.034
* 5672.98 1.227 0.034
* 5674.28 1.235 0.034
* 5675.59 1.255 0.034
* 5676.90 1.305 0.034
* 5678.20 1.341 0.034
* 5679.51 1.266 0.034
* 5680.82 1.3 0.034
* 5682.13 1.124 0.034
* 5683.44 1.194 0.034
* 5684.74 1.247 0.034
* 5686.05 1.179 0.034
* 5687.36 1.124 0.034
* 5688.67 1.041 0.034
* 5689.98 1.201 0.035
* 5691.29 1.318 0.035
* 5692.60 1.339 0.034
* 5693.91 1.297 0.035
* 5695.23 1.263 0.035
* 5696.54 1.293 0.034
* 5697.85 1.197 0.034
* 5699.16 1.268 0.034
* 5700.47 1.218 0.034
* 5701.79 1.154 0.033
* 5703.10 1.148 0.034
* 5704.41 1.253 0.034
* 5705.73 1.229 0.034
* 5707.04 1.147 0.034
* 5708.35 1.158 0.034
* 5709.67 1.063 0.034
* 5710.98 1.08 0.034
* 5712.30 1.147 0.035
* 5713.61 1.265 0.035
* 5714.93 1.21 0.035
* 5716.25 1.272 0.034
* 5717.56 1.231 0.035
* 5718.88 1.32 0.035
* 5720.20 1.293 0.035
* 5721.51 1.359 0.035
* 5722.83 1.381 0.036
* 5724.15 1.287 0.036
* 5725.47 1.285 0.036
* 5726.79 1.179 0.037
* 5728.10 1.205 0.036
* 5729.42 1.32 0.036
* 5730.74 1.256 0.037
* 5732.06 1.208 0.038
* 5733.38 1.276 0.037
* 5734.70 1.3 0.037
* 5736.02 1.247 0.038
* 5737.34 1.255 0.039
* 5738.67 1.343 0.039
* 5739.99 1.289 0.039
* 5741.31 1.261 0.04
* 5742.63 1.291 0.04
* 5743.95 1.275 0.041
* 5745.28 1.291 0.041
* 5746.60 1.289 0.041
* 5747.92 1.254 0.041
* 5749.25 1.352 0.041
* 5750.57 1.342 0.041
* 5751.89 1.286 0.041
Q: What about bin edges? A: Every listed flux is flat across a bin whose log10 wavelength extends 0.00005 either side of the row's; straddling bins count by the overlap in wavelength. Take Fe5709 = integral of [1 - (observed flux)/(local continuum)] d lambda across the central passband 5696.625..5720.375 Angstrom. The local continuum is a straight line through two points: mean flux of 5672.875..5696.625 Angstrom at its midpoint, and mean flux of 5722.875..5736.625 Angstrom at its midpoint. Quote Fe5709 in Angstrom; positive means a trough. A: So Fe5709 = 0.9 Angstrom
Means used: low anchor 1.24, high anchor 1.26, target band 1.2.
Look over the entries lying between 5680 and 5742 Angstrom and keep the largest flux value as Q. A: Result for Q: 1.381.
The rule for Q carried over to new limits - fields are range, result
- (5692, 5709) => 1.339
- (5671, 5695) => 1.341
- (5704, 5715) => 1.265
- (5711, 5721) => 1.32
